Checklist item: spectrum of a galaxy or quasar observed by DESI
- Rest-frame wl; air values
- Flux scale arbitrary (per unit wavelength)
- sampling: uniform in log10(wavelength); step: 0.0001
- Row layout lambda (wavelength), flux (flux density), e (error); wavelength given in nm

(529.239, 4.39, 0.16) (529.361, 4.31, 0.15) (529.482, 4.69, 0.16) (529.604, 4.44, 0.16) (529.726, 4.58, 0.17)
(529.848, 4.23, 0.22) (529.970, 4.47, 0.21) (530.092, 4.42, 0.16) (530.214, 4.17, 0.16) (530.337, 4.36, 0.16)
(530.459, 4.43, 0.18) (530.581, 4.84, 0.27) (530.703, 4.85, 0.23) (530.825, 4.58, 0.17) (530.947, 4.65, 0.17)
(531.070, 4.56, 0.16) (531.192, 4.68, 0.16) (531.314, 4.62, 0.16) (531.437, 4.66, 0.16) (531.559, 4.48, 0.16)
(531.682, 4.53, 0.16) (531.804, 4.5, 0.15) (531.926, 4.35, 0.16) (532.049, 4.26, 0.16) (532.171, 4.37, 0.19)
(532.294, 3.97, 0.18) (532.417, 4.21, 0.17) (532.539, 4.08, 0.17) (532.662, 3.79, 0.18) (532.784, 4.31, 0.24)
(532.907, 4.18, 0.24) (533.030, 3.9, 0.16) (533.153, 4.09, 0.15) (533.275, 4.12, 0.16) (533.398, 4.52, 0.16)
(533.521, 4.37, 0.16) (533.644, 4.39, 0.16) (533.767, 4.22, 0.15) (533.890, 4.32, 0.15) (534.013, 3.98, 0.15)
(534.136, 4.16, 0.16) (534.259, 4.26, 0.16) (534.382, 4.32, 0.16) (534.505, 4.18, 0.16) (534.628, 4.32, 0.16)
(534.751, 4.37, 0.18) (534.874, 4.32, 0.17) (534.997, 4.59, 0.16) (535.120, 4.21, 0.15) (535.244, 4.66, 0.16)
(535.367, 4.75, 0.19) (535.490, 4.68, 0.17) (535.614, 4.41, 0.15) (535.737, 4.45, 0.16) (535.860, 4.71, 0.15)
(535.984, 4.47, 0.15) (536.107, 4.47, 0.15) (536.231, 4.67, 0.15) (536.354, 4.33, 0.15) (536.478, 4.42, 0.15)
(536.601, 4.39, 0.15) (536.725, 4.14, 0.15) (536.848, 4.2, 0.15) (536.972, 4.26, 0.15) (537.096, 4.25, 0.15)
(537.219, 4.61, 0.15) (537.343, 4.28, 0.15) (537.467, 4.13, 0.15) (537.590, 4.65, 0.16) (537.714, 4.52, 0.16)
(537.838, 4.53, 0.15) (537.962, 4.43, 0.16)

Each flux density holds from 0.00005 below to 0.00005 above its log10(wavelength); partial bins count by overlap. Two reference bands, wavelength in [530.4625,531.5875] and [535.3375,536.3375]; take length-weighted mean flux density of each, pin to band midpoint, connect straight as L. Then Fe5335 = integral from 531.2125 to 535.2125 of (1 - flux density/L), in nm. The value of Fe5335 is 0.28 nm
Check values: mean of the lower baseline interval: 4.65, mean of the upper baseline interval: 4.56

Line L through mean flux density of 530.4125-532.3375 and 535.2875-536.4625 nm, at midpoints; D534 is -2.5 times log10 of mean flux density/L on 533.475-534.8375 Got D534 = 0.068 mag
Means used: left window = 4.53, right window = 4.54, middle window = 4.26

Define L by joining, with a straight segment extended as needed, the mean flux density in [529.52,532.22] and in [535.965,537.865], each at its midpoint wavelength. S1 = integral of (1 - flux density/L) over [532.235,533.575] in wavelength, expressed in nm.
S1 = 0.10 nm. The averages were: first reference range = 4.5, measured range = 4.14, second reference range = 4.39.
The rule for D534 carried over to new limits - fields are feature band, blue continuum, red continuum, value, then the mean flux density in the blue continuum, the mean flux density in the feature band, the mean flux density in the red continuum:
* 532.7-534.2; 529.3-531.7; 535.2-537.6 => 0.070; 4.53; 4.21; 4.44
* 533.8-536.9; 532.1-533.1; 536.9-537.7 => -0.033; 4.1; 4.39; 4.37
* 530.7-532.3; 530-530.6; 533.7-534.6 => -0.039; 4.41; 4.51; 4.21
